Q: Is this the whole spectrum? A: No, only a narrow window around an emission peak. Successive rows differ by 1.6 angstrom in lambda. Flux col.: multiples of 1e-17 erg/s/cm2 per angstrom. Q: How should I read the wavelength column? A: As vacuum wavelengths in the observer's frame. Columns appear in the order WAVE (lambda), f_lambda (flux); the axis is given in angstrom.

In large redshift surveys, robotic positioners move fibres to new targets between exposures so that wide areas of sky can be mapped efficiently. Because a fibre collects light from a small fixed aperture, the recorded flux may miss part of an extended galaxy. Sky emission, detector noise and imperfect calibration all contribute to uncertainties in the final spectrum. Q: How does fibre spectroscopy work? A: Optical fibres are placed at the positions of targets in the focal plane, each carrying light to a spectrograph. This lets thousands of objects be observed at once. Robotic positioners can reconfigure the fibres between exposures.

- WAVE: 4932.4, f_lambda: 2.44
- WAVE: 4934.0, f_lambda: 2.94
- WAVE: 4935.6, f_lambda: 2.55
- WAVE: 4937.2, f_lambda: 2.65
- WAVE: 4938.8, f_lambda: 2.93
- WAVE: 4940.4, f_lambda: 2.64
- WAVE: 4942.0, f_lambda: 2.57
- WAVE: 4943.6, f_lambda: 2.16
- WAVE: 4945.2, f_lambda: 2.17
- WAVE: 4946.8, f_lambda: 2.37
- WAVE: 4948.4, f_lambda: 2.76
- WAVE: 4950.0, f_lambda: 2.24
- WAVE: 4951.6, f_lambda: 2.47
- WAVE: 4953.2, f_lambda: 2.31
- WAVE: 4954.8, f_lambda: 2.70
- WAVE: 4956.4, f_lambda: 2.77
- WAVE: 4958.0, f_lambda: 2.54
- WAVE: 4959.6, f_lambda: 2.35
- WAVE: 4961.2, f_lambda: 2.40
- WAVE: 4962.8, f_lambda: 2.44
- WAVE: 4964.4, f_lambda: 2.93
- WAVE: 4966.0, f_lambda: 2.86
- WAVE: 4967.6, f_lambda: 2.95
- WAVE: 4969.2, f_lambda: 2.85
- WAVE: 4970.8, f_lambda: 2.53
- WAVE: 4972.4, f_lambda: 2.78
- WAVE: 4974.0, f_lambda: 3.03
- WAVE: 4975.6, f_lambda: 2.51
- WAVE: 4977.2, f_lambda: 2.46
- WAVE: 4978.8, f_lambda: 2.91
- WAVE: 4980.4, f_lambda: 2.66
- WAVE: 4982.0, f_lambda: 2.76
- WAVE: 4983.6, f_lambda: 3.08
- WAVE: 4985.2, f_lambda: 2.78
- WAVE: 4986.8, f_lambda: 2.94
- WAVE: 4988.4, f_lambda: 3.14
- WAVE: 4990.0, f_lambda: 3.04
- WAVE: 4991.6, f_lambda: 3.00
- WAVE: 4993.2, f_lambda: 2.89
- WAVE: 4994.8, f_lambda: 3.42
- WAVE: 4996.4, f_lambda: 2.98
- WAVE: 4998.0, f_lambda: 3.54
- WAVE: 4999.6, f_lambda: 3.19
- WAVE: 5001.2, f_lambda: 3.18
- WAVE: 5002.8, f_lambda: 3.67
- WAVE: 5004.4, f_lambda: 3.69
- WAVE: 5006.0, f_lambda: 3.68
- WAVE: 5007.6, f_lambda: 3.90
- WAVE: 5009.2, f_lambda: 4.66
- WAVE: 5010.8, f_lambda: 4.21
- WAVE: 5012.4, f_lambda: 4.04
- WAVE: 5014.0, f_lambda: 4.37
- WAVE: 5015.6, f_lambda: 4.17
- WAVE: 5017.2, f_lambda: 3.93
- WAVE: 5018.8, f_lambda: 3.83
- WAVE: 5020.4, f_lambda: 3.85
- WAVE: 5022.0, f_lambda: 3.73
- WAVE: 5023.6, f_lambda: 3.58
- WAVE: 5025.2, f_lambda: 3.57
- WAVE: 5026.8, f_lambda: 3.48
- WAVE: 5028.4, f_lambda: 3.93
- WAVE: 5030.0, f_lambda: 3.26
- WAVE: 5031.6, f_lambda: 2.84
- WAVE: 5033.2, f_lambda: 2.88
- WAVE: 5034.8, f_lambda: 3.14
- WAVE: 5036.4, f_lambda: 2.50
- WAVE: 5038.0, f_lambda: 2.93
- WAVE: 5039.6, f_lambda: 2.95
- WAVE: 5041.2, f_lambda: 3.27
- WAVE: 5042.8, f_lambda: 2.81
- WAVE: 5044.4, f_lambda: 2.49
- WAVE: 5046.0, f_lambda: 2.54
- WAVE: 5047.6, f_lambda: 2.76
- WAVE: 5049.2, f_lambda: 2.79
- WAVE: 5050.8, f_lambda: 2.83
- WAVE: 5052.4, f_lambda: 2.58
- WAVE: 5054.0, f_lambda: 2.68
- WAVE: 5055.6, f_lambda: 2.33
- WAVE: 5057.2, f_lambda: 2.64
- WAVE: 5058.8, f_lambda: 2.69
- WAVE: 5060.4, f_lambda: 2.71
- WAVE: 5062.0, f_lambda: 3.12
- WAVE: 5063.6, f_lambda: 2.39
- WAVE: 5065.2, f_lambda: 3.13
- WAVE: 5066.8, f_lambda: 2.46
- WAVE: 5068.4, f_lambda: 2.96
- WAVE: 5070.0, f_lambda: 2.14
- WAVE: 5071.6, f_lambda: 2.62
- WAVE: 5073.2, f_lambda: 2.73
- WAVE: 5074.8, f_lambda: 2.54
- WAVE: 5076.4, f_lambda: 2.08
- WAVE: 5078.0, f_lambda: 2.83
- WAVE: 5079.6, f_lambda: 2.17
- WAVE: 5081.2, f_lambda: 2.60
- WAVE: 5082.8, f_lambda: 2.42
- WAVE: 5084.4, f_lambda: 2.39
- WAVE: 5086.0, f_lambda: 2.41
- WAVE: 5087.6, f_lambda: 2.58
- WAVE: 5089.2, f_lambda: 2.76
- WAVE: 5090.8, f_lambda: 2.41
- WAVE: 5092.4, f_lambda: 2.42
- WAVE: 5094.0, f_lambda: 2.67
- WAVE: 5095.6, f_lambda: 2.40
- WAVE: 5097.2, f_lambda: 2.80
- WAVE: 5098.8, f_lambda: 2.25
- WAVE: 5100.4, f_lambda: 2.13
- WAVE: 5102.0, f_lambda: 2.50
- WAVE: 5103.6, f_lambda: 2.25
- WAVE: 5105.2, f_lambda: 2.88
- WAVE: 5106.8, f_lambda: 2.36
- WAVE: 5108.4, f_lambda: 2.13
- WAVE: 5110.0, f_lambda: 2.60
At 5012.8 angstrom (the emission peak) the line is Mg II 2798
